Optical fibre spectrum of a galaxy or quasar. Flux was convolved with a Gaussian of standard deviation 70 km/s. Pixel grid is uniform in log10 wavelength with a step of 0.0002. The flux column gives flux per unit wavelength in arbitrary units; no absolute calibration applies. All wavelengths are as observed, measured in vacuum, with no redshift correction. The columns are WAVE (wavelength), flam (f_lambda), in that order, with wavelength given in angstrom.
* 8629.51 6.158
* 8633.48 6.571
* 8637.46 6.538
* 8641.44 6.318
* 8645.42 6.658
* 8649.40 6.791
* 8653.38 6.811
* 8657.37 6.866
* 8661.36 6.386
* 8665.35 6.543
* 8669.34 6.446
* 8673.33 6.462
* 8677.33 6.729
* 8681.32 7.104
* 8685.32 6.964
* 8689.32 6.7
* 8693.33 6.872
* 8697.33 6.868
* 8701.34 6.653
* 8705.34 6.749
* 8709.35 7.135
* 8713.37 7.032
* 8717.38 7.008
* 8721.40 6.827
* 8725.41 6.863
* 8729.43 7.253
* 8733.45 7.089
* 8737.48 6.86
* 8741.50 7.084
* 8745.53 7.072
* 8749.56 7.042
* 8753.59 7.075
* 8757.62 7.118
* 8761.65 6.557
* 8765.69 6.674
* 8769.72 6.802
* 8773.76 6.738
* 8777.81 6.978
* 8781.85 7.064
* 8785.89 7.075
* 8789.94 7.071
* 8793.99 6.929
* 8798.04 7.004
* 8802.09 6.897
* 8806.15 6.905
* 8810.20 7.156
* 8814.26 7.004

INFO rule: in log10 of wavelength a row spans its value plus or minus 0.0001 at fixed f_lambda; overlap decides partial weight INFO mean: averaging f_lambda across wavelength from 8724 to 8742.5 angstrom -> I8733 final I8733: 7.03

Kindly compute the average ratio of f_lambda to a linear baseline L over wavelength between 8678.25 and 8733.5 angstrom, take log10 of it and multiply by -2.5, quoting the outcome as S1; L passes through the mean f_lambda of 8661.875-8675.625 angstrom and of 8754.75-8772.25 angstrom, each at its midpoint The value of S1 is -0.05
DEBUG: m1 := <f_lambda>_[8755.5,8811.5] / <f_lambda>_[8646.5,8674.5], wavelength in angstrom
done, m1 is 1.05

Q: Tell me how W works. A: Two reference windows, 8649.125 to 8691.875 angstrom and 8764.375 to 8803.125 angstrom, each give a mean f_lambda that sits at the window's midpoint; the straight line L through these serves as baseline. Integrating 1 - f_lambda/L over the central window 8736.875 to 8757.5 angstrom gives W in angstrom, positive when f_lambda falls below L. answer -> -0.6 angstrom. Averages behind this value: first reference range 6.71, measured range 7.05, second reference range 6.93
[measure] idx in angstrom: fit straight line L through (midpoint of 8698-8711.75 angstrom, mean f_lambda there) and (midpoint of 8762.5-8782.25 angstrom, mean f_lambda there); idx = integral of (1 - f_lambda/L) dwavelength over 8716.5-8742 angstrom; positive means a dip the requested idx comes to -0.6 angstrom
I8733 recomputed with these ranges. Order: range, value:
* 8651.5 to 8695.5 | 6.72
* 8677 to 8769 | 6.93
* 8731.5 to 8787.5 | 6.94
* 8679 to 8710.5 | 6.87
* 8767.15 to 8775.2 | 6.77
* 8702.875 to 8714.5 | 6.95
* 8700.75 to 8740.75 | 6.96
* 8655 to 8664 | 6.62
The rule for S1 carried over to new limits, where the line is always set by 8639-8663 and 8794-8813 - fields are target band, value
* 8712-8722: -0.03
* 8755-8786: 0.01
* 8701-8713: -0.02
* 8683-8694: -0.02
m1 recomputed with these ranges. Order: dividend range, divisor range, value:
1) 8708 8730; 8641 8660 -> 1.04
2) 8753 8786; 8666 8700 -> 1.02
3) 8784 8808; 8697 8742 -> 1.00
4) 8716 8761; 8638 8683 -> 1.06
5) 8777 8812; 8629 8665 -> 1.07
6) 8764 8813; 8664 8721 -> 1.02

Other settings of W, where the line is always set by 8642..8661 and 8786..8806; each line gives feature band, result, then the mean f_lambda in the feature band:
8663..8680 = 0.5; 6.57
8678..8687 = -0.3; 7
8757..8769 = 0.3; 6.75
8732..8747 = -0.3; 7.02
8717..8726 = -0.1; 6.89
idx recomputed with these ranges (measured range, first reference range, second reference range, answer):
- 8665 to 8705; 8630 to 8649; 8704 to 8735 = 0.3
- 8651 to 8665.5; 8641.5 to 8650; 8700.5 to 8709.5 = 0.0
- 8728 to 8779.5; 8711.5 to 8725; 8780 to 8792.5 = 0.5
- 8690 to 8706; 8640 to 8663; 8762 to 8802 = -0.1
